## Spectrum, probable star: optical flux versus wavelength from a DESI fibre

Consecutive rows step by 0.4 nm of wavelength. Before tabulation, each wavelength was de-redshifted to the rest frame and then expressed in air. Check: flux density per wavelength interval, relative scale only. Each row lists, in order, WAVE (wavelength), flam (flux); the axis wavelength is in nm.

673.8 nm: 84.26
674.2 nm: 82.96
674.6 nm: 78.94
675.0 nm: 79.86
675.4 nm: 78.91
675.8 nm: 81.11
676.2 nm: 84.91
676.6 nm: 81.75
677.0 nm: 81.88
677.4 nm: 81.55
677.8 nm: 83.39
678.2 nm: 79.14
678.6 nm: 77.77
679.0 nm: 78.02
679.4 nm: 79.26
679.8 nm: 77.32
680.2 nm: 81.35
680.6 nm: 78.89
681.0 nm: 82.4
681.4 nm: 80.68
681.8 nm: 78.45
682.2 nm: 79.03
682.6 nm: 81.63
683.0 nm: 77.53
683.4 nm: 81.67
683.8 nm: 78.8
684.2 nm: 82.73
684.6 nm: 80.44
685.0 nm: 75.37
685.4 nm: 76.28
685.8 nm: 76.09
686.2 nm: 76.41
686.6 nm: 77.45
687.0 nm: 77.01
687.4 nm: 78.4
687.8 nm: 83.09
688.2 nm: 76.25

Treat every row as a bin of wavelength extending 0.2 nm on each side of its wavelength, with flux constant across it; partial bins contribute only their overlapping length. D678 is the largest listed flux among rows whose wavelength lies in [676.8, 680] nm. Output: 83.39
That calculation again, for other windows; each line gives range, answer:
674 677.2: 84.91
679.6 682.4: 82.4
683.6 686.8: 82.73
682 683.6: 81.67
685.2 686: 76.28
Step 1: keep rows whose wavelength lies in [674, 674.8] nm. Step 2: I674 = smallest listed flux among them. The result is 78.94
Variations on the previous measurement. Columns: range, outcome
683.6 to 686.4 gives 75.37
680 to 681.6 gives 78.89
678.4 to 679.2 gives 77.77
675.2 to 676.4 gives 78.91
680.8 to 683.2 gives 77.53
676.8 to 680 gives 77.32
